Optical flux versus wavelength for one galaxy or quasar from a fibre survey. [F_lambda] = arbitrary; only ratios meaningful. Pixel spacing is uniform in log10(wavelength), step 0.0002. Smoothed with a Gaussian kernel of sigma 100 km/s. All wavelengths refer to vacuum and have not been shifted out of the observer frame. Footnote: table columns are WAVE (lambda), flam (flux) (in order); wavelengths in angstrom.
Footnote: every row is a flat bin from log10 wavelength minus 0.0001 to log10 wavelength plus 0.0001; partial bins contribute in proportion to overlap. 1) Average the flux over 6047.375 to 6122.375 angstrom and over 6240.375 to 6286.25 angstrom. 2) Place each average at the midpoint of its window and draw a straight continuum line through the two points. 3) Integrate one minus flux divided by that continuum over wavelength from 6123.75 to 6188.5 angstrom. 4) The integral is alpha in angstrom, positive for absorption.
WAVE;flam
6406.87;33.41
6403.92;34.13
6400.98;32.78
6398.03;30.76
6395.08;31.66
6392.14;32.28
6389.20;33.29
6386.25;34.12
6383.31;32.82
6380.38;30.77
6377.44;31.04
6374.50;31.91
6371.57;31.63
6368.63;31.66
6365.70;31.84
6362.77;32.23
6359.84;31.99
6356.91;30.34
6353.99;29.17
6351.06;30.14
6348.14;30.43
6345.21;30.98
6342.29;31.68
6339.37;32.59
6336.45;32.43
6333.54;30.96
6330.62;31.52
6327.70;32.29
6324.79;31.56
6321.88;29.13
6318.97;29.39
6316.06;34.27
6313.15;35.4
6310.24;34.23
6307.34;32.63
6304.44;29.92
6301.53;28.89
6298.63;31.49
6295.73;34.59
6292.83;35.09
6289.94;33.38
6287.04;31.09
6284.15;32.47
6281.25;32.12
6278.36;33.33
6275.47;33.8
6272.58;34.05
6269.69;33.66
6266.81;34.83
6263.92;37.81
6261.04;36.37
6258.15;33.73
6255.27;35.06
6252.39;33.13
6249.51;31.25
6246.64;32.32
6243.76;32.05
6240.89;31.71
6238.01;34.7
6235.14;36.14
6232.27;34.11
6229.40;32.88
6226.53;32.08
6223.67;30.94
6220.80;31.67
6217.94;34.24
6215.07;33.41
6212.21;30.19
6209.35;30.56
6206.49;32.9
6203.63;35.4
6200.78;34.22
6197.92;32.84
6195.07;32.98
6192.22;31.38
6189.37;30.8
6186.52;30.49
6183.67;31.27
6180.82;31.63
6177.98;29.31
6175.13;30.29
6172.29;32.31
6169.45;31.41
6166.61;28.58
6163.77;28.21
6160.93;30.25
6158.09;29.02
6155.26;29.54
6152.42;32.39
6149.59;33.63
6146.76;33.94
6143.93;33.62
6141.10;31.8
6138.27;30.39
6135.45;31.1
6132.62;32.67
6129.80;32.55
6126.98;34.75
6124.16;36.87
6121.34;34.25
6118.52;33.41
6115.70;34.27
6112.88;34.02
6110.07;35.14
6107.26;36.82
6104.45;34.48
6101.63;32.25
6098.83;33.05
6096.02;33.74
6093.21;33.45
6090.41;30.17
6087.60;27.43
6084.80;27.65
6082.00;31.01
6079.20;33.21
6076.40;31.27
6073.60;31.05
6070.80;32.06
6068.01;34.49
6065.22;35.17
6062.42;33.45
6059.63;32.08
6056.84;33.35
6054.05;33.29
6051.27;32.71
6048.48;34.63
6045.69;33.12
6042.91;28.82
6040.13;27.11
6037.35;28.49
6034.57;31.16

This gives 3.3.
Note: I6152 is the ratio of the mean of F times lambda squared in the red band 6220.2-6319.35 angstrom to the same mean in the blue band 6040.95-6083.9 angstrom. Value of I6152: 1.1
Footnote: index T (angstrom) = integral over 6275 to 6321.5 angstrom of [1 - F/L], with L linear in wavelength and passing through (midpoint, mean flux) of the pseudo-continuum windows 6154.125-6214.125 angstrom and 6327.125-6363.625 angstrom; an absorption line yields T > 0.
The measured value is -1.9 angstrom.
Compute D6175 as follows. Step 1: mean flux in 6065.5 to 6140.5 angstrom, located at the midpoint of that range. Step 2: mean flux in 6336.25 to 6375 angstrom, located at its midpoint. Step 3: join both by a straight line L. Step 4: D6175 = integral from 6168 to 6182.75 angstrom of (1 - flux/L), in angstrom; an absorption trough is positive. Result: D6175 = 0.6 angstrom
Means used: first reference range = 32.8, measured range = 31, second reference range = 31.3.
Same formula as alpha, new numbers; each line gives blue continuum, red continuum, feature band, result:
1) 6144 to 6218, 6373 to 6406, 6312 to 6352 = 0.6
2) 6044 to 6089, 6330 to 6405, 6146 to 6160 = 0.2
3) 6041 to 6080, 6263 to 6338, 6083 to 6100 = 0.9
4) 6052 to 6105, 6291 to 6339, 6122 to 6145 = -0.6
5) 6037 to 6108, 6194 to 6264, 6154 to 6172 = 1.7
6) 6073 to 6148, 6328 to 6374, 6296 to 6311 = 0.0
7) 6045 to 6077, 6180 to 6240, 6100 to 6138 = -1.2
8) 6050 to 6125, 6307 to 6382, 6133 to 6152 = 0.1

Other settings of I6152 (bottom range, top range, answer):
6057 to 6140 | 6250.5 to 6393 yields 1.06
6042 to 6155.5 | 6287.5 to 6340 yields 1.05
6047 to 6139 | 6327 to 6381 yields 1.03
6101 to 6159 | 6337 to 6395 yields 1.03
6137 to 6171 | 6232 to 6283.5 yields 1.13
